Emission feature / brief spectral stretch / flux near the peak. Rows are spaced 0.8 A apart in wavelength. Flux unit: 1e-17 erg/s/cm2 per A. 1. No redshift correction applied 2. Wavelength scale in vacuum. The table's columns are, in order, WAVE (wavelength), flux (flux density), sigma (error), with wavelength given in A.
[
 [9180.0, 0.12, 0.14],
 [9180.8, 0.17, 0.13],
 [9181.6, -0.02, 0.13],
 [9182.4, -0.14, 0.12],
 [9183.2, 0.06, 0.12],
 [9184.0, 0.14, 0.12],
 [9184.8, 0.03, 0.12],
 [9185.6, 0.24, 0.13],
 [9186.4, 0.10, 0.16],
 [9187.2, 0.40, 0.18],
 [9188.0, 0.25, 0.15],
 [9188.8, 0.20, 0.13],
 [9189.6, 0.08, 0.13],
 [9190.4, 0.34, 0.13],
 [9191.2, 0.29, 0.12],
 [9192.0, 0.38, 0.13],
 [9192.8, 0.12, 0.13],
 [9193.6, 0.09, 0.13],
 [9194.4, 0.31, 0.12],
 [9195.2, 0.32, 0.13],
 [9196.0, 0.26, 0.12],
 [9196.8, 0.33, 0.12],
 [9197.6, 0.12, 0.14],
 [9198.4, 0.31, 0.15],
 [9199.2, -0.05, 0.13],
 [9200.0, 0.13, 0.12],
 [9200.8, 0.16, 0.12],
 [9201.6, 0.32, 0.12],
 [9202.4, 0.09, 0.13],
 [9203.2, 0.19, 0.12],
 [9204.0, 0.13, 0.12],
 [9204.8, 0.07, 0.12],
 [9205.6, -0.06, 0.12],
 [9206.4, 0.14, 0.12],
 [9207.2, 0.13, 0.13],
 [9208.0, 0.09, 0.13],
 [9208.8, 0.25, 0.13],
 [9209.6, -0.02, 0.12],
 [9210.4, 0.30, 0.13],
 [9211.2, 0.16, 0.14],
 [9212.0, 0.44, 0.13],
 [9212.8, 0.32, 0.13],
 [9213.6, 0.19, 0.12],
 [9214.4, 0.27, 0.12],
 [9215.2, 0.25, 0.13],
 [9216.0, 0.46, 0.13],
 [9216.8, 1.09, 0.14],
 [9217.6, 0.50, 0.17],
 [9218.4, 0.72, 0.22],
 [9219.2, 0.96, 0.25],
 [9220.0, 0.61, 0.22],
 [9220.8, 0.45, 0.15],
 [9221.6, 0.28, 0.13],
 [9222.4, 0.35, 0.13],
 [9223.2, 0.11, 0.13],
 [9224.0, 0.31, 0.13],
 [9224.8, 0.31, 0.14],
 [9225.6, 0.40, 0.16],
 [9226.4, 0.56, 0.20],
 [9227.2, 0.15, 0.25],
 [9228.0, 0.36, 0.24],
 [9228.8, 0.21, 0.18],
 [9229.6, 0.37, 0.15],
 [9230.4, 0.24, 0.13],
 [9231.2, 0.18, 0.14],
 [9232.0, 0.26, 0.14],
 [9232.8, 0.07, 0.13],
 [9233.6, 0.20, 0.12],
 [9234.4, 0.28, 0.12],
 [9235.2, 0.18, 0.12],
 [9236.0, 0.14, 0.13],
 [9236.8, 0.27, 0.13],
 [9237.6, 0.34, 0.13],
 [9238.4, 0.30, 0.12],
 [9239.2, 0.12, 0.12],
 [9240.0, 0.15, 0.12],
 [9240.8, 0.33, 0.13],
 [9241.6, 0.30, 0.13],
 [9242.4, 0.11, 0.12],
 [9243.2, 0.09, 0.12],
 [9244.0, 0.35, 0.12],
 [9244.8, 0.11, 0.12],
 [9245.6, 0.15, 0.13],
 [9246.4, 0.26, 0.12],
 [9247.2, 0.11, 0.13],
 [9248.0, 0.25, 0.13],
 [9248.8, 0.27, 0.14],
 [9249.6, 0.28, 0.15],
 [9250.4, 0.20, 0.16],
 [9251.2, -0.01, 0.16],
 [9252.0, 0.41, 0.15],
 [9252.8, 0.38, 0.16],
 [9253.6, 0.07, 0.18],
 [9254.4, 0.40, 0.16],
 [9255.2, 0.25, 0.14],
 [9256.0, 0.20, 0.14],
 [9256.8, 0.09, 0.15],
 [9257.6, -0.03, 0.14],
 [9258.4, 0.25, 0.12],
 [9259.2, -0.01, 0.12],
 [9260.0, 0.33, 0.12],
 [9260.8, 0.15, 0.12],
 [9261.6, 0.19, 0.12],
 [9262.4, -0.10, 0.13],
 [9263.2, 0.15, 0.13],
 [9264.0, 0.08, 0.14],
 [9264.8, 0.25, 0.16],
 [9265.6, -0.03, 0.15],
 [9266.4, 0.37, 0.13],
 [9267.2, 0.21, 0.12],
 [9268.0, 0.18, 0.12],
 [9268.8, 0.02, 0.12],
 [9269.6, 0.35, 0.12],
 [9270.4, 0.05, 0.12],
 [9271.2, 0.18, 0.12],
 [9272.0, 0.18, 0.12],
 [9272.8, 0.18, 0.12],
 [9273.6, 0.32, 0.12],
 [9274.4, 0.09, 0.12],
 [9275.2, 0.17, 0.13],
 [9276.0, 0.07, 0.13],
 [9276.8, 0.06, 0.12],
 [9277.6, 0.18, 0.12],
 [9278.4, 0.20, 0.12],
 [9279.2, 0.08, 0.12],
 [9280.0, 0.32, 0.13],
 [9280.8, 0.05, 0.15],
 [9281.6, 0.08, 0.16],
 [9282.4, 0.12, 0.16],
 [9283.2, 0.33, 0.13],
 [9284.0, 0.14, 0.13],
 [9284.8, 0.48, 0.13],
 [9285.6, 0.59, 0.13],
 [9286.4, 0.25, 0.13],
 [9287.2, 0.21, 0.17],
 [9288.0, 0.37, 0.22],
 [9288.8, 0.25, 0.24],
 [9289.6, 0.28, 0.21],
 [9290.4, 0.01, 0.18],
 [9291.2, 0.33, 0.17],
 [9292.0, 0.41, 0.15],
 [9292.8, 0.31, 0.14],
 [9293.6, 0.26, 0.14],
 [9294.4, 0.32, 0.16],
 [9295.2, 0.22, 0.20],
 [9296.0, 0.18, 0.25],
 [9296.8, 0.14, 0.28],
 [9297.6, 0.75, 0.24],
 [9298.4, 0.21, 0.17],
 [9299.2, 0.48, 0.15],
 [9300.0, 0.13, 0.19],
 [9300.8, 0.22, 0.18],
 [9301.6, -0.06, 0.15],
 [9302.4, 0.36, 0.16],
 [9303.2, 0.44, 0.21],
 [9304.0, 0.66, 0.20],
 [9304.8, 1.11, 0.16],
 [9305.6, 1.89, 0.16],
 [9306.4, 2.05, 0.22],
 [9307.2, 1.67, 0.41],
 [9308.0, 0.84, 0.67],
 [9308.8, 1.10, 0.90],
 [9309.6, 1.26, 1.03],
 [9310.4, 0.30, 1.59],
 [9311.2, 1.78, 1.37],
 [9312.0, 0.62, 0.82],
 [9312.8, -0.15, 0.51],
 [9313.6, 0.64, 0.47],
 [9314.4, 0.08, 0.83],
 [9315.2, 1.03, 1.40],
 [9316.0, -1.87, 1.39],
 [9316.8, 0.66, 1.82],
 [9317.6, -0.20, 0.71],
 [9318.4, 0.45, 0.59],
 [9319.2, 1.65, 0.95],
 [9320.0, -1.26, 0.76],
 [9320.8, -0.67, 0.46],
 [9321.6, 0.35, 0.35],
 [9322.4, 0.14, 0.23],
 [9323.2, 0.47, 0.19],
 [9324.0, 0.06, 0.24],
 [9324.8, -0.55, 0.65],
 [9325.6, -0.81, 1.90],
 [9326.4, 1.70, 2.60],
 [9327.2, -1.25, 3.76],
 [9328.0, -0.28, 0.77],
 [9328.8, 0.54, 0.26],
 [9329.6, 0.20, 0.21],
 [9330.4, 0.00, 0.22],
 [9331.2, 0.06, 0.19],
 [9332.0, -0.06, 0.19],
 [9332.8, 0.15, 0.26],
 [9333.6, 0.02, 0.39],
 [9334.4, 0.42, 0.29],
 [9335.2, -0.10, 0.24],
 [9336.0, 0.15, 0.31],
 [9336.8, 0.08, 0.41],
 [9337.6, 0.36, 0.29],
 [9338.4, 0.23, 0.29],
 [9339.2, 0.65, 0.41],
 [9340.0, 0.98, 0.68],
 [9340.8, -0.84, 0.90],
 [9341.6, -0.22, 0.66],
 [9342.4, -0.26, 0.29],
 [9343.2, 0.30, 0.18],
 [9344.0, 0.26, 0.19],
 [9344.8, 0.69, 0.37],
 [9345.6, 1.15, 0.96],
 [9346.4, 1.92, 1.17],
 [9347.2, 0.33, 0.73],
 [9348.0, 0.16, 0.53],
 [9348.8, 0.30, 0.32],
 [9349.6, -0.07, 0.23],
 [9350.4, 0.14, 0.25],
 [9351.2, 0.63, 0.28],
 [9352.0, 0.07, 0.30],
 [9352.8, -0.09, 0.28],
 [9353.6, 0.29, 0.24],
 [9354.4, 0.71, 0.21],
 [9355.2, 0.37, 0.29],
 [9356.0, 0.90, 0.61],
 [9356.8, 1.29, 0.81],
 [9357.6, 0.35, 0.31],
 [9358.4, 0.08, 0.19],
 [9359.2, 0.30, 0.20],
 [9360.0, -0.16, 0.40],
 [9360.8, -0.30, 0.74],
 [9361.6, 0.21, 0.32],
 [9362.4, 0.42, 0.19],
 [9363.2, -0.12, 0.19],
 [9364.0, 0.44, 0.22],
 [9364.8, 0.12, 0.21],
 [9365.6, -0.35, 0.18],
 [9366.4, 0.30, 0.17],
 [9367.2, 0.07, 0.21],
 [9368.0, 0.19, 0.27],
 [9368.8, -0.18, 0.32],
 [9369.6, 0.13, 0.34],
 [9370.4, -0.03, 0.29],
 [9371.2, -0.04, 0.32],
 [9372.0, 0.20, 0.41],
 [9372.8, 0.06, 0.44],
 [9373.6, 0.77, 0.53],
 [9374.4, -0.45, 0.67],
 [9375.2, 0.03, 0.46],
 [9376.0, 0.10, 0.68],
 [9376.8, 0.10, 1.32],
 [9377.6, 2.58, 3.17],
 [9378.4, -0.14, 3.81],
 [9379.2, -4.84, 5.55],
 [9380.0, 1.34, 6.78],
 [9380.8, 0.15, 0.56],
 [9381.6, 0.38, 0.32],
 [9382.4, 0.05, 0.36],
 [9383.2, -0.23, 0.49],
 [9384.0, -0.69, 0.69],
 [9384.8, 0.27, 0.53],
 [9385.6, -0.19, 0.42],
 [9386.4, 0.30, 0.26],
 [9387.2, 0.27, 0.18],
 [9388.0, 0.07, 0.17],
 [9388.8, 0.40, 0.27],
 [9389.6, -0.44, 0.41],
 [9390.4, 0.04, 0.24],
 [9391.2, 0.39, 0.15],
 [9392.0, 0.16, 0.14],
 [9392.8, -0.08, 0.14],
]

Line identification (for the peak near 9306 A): [O III]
